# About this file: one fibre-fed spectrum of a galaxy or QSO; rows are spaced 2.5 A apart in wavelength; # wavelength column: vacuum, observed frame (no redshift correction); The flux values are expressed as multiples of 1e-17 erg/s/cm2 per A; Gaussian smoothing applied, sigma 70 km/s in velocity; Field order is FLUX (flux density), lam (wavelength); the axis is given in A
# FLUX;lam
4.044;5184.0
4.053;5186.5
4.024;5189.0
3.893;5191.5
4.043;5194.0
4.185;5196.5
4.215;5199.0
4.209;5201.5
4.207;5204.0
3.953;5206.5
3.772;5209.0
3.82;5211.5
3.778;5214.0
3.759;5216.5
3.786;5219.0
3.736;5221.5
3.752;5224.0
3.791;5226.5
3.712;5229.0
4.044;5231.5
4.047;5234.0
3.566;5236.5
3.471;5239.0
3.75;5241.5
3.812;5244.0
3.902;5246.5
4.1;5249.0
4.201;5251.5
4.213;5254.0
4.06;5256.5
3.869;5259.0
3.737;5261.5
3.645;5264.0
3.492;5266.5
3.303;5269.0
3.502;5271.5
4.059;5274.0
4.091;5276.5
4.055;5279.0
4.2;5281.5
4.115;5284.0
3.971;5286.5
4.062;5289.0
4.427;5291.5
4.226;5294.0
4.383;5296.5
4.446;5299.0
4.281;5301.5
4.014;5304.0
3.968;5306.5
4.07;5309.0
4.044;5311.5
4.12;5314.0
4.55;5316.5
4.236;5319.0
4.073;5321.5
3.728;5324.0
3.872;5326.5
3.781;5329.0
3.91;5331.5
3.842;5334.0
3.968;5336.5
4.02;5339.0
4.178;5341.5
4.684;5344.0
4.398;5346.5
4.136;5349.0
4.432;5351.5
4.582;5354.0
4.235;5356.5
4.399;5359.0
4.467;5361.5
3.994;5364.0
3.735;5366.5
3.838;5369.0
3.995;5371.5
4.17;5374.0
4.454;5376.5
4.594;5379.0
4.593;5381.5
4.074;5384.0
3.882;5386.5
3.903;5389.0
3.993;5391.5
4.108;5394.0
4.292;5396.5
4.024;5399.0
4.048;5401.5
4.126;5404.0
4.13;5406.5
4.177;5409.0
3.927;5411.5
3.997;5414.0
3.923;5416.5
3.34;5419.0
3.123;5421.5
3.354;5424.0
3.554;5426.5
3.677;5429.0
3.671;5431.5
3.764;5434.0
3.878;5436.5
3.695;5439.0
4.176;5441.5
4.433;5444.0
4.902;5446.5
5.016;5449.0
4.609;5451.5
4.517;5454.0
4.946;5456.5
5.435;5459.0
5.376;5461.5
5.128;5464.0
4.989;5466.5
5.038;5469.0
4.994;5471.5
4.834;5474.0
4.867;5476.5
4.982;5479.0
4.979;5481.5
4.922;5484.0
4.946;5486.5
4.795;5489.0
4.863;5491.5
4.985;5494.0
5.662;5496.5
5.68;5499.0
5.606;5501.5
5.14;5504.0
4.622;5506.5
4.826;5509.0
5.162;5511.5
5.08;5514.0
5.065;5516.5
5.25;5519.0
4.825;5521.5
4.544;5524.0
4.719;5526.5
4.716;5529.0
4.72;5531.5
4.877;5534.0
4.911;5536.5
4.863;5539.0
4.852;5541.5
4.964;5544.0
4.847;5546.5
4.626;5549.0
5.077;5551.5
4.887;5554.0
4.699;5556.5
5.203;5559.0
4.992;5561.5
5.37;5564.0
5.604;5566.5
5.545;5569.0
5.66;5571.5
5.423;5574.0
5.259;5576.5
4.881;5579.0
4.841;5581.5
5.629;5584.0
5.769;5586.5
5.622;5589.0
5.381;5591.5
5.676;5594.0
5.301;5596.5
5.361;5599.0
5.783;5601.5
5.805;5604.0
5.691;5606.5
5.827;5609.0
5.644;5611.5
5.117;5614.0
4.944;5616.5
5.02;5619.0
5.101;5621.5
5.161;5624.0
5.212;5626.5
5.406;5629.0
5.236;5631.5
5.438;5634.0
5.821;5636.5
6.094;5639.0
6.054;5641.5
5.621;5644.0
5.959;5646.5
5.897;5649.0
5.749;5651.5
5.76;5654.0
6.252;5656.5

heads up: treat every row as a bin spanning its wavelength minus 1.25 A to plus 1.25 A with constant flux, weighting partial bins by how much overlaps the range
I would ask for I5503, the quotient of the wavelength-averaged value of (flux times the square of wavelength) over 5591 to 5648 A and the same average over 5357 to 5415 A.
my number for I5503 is 1.5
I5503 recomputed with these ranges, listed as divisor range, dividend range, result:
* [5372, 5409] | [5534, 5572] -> 1.29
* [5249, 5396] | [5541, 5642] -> 1.44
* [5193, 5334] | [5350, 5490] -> 1.16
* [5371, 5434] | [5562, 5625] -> 1.47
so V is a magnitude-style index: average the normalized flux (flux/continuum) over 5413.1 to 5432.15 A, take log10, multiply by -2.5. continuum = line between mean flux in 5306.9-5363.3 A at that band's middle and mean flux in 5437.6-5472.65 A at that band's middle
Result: 0.28 mag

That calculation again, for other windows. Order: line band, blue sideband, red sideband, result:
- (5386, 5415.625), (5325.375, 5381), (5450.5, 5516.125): 0.111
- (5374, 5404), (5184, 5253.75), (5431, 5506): 0.091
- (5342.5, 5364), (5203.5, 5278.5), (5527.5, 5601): -0.024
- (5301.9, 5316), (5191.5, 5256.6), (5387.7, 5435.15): -0.054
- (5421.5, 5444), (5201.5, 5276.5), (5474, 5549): 0.238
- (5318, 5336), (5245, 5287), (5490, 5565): 0.065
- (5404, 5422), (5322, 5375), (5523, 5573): 0.142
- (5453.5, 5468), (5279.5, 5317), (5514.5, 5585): -0.080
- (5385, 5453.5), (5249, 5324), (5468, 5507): 0.181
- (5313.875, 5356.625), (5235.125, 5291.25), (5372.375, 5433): -0.061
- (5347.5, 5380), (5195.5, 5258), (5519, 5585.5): 0.038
